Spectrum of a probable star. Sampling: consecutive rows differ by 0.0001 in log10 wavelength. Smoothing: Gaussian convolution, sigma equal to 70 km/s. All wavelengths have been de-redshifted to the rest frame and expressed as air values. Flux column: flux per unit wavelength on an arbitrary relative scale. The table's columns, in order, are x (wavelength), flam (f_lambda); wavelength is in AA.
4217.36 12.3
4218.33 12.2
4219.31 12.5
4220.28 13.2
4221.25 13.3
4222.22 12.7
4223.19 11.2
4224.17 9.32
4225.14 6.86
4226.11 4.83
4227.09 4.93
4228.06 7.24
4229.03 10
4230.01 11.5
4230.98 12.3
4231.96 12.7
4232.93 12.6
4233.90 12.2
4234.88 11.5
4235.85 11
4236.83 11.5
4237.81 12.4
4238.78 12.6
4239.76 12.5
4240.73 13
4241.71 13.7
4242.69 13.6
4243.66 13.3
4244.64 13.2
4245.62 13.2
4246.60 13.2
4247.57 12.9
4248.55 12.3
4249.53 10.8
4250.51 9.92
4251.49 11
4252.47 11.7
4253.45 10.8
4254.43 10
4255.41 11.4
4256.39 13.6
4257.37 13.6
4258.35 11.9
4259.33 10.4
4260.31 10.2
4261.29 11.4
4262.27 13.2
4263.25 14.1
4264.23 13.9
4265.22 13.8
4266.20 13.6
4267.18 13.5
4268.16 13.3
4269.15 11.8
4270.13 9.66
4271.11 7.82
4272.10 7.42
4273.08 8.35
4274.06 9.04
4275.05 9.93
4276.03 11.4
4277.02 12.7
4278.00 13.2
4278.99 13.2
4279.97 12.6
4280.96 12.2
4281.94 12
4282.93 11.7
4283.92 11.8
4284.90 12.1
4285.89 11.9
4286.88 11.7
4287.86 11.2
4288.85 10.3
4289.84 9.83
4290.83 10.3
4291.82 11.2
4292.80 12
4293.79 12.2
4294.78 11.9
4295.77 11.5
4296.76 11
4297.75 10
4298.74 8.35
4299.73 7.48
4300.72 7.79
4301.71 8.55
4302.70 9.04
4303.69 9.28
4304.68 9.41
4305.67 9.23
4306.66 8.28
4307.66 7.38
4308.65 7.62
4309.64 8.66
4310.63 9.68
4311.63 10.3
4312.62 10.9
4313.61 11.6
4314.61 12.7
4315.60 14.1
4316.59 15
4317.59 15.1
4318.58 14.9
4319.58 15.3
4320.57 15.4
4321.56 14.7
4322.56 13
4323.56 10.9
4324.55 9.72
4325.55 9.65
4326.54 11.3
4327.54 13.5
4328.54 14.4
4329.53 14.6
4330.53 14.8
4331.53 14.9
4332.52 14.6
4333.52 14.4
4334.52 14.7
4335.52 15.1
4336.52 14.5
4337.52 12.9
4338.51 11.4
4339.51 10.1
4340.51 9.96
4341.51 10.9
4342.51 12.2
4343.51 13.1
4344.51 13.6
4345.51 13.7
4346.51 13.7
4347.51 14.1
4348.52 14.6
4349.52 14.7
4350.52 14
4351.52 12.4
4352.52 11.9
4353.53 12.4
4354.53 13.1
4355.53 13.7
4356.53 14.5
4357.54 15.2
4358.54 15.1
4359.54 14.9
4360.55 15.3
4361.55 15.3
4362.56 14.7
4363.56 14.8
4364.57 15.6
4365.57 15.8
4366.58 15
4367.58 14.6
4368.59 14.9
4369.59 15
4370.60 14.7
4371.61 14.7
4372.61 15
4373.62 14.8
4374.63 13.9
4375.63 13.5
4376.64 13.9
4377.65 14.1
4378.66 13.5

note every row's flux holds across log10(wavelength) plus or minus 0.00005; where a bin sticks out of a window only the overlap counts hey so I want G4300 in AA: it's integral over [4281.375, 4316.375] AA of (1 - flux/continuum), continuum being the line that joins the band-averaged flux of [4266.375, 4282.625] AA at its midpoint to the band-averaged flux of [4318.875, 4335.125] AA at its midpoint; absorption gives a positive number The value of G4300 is 5.22 AA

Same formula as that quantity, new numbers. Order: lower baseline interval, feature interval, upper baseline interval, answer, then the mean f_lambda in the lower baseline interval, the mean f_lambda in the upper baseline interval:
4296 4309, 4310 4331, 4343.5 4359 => -4.5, 8.79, 13.8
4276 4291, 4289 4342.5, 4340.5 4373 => 5.1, 11.8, 14.1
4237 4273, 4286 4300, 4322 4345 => 1.9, 12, 12.8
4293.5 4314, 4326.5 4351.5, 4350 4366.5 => -1.8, 9.49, 14.3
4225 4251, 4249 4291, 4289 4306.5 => -3.6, 11.4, 9.92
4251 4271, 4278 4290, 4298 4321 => -0.4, 12.1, 10.7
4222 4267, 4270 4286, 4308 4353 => 1.4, 11.6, 12.9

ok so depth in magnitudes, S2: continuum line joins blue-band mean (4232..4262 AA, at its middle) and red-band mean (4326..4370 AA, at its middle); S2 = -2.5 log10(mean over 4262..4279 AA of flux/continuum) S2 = 0.08 mag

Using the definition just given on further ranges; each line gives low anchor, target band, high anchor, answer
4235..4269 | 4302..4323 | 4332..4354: 0.13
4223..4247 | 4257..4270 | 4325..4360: -0.07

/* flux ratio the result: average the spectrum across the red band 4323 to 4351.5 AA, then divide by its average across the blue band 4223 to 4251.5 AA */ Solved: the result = 1.2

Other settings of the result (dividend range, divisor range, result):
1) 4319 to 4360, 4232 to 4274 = 1.12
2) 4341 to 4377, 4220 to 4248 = 1.24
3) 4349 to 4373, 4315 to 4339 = 1.06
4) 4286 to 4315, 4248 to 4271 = 0.84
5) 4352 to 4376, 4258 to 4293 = 1.26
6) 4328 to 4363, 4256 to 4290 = 1.17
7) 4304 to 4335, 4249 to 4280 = 1.06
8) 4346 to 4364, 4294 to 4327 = 1.29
